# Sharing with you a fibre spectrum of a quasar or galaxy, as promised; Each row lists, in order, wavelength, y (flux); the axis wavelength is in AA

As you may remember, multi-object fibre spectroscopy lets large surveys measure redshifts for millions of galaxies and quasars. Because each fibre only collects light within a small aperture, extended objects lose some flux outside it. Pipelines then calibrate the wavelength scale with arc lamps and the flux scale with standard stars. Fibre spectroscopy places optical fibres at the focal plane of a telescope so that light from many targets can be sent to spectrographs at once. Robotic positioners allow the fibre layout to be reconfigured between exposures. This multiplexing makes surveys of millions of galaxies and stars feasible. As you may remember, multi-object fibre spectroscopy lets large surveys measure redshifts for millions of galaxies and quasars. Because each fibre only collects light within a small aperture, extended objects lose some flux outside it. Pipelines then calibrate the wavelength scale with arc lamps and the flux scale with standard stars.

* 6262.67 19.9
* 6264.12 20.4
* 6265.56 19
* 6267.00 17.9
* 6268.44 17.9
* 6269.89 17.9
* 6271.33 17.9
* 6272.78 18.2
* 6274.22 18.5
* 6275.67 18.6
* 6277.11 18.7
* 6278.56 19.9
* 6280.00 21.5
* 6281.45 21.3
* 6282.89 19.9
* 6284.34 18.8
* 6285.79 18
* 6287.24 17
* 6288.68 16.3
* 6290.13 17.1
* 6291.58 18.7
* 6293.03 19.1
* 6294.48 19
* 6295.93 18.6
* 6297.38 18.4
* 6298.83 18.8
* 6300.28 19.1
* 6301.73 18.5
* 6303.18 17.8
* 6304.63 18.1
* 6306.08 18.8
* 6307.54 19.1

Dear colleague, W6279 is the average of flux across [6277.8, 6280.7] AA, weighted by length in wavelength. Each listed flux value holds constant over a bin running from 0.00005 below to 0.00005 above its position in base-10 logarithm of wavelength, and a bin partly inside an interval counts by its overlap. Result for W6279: 20.7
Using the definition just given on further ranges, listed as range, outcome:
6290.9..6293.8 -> 18.9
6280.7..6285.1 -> 20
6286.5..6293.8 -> 17.6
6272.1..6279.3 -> 18.8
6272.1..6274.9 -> 18.4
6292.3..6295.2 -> 19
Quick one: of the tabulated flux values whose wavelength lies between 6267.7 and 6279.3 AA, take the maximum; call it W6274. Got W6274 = 19.9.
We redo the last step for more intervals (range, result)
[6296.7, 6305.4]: 19.1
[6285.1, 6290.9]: 18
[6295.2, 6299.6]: 18.8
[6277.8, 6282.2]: 21.5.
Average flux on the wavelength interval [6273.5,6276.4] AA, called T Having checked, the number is 18.6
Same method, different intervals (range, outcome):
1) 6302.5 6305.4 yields 18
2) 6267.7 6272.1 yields 17.9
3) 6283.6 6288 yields 17.9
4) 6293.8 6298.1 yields 18.7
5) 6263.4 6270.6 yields 18.6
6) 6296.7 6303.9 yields 18.5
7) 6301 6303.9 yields 18.2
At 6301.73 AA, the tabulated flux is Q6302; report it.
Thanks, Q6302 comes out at 18.5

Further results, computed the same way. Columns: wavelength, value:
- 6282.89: 19.9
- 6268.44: 17.9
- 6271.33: 17.9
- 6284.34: 18.8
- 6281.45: 21.3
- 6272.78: 18.2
